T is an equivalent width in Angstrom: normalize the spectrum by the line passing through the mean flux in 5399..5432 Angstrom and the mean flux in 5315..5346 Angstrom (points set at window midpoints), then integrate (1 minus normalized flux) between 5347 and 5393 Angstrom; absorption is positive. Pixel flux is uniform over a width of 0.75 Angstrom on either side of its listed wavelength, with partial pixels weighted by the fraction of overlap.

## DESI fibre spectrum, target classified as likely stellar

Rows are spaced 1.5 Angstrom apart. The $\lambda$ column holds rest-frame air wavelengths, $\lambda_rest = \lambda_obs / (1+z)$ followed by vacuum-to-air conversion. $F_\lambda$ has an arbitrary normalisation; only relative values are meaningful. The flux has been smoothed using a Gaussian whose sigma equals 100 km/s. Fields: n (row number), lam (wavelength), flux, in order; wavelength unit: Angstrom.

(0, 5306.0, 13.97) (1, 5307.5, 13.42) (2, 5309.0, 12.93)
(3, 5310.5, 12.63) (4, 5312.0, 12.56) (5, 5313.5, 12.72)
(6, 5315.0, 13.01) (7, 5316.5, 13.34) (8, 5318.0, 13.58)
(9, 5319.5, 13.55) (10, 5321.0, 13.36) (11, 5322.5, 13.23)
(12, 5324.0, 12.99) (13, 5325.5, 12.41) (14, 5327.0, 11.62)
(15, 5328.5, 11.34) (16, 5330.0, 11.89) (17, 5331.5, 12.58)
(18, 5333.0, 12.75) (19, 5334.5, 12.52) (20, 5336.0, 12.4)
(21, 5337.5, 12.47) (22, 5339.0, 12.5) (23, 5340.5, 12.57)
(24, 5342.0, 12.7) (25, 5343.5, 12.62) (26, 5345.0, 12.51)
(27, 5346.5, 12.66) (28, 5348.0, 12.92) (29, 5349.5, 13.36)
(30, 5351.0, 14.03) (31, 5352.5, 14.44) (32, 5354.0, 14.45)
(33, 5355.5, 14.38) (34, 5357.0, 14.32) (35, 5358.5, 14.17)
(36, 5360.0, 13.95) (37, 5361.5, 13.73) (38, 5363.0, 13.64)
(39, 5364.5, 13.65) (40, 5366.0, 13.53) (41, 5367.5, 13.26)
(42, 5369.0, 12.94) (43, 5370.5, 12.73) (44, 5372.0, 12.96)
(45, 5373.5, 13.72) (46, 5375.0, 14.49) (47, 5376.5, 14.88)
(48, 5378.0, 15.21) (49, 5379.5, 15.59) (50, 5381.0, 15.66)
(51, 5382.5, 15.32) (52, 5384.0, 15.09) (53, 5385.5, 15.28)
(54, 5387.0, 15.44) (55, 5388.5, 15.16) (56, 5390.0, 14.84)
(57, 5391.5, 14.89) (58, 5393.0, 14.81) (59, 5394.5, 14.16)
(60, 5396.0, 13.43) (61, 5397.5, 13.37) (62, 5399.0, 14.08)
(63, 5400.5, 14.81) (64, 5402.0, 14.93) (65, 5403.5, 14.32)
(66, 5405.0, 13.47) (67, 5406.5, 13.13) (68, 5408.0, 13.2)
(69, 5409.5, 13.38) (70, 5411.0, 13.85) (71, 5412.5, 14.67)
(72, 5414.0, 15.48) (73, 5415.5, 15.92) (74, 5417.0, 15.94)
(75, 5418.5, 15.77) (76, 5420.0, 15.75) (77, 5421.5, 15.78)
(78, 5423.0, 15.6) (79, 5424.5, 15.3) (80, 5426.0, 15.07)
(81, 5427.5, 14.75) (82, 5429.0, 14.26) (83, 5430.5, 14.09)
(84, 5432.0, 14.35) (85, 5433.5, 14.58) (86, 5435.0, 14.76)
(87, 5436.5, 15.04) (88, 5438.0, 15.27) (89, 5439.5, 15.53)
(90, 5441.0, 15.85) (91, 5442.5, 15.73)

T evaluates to -2.20 Angstrom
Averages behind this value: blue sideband 12.7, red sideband 14.7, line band 14.3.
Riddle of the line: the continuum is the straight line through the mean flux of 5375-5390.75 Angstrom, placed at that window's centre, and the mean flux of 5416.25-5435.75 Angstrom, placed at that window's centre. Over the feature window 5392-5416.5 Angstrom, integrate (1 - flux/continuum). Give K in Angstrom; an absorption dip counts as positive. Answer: 1.5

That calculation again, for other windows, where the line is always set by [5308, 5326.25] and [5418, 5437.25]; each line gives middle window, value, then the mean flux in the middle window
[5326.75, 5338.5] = 1.0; 12.2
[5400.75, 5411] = 0.6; 13.8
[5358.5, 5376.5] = 0.4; 13.6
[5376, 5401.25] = -0.9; 14.8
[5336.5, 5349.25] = 0.8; 12.6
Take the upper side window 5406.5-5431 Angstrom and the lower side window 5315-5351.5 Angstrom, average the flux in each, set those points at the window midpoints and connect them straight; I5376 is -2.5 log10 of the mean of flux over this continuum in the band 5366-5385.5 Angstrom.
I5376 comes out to -0.040 mag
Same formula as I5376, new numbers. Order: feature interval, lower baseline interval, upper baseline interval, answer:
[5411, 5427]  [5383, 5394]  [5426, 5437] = -0.05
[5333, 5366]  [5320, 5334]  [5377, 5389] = 0.03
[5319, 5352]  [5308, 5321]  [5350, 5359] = 0.08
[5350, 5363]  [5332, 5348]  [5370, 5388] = -0.05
